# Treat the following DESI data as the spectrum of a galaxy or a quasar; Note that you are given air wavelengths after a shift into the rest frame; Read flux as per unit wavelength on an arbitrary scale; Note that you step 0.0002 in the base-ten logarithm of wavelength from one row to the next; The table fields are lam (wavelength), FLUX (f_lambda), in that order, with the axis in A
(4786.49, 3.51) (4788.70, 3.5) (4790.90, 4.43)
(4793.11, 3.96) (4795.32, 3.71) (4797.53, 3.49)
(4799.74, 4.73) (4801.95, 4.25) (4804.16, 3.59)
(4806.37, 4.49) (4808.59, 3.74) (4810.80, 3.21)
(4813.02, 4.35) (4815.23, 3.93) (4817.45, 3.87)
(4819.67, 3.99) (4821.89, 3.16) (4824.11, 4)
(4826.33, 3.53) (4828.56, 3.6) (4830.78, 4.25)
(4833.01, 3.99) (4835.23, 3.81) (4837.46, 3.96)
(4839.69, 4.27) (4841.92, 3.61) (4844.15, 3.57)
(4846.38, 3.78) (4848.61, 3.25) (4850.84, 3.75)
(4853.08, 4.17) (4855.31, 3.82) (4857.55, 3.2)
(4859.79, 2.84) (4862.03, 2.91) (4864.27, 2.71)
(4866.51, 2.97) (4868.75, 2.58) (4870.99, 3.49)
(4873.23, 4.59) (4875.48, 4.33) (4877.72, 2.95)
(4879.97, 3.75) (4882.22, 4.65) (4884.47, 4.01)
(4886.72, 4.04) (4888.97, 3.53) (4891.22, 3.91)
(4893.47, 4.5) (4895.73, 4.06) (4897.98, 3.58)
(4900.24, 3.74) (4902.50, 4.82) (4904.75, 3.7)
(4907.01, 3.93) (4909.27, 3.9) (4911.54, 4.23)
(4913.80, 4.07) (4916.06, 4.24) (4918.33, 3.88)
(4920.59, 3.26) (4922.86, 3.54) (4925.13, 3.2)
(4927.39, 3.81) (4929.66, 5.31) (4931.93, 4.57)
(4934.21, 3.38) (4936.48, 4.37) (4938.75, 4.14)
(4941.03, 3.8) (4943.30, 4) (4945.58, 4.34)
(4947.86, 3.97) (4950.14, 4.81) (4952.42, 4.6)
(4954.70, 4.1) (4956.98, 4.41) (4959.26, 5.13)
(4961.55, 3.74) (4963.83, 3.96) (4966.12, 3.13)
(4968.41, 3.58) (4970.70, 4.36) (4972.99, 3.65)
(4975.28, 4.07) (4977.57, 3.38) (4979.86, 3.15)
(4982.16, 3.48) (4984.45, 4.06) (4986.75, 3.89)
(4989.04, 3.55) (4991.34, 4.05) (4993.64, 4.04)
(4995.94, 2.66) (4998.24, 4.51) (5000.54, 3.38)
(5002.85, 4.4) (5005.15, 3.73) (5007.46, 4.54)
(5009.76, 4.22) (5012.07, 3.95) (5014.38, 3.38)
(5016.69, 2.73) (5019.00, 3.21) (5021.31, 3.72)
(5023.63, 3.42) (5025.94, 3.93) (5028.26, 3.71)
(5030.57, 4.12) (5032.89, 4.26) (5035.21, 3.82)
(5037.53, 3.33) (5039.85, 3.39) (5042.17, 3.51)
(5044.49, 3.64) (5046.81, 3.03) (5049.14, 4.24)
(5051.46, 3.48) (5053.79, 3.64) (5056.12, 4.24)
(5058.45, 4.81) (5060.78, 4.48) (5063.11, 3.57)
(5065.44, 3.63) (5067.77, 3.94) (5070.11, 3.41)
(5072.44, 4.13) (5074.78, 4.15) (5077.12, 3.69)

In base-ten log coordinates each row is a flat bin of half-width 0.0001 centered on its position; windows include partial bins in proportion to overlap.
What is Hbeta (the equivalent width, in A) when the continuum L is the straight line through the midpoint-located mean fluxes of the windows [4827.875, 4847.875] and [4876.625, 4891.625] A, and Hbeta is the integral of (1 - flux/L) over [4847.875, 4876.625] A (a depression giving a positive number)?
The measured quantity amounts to 3.1 A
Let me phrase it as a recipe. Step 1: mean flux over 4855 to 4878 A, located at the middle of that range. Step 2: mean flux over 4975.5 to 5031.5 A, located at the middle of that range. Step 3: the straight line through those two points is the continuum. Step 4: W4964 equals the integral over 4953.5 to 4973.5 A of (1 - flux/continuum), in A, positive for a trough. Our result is -2.3 A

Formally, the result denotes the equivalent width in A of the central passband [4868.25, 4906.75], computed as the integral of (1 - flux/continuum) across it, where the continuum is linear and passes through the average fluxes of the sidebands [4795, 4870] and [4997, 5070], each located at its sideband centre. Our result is -2.2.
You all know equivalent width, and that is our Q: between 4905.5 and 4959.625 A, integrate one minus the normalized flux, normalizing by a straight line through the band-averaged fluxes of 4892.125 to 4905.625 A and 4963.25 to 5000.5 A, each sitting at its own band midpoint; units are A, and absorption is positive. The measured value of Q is -2.61 A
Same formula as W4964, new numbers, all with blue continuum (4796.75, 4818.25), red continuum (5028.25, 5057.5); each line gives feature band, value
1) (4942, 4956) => -1.7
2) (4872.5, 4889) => -0.4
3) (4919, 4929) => 0.8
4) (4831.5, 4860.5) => 1.6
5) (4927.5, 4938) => -1.3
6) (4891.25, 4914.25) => -1.0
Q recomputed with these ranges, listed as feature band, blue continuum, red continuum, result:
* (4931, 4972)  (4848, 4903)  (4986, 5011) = -3.3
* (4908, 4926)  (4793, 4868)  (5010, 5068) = -0.4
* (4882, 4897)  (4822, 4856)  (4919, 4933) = -0.7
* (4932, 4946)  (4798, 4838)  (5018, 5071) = -0.7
